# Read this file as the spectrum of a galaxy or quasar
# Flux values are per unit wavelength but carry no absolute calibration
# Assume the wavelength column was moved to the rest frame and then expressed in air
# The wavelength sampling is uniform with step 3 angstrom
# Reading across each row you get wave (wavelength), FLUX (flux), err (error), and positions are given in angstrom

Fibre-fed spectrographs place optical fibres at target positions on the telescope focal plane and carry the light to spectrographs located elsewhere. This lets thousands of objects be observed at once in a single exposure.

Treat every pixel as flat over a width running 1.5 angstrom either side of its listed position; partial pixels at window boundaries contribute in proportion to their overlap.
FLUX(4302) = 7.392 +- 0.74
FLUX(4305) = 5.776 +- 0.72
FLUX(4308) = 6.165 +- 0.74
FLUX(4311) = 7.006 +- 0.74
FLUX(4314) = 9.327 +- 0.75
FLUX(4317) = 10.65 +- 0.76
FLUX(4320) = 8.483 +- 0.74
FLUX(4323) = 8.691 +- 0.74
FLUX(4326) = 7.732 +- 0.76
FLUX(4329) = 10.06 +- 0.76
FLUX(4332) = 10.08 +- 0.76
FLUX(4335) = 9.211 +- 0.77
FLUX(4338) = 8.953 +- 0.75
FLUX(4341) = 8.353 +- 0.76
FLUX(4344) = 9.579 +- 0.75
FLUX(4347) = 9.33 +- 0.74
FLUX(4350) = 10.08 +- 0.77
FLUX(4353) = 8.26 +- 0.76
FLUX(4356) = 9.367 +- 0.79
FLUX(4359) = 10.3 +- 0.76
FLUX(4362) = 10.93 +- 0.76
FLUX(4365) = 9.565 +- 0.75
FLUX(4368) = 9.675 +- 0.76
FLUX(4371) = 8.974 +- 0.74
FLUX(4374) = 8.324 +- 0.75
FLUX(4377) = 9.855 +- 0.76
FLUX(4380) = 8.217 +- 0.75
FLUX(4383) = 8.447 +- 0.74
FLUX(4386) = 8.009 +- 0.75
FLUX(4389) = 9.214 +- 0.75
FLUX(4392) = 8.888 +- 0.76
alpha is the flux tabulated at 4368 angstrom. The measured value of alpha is 9.675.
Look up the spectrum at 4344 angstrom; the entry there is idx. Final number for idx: 9.579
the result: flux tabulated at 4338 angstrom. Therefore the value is 8.953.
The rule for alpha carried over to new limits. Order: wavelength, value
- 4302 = 7.392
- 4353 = 8.26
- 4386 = 8.009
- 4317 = 10.65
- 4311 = 7.006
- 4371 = 8.974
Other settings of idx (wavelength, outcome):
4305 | 5.776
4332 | 10.08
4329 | 10.06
